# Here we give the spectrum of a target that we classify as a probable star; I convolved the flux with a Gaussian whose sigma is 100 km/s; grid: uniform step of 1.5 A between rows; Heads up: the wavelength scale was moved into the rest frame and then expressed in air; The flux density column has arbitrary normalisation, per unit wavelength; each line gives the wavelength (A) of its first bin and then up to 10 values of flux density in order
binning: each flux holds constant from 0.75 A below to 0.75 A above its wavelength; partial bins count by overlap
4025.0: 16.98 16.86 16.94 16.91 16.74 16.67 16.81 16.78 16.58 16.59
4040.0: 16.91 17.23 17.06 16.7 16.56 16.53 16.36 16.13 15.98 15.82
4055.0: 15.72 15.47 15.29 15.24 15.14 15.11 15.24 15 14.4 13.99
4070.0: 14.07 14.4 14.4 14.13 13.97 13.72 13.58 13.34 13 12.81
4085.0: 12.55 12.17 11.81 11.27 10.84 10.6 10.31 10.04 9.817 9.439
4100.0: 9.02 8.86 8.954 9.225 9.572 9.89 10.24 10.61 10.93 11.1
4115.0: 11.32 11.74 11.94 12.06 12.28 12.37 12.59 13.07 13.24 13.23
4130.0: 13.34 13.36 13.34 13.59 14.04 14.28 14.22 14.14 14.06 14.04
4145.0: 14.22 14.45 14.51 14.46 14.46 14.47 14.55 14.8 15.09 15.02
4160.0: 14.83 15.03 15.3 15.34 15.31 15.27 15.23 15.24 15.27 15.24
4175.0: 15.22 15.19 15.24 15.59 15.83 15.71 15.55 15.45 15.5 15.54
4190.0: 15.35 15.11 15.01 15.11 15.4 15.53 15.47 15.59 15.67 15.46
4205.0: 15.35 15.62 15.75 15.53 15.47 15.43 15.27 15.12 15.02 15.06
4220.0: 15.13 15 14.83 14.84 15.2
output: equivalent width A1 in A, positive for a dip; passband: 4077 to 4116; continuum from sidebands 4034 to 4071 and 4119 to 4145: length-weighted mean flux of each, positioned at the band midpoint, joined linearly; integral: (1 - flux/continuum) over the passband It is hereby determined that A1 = 9.58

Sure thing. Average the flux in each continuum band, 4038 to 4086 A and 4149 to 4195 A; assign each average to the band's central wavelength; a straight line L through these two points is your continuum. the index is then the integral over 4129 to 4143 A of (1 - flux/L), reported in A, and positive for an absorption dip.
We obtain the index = 1.2 A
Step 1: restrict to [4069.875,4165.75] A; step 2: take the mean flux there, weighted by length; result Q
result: 12.7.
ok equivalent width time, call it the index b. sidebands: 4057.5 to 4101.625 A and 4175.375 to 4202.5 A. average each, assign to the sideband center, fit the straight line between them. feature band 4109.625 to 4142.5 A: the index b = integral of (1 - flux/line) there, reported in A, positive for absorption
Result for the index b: 2.84 A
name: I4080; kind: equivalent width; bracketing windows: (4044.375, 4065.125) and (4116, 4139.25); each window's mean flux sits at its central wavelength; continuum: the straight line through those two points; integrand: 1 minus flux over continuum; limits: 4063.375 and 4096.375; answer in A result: 4.2 A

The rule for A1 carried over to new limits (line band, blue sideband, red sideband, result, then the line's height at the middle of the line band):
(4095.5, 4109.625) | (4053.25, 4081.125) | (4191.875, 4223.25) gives 5.1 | 14.8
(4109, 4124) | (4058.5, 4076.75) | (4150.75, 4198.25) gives 3.3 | 14.9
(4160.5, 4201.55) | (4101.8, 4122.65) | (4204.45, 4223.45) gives -4.6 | 13.8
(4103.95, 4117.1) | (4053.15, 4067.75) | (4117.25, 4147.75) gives 3.2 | 14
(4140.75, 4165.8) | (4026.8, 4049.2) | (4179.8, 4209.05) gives 1.8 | 15.8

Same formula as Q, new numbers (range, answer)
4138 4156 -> 14.4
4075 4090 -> 12.9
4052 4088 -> 14.3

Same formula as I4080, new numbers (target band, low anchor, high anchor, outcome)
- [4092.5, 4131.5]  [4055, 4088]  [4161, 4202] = 9.5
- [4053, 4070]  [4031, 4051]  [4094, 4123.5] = -0.3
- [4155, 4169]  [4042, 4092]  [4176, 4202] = 0.1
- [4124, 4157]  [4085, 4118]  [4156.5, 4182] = -1.9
